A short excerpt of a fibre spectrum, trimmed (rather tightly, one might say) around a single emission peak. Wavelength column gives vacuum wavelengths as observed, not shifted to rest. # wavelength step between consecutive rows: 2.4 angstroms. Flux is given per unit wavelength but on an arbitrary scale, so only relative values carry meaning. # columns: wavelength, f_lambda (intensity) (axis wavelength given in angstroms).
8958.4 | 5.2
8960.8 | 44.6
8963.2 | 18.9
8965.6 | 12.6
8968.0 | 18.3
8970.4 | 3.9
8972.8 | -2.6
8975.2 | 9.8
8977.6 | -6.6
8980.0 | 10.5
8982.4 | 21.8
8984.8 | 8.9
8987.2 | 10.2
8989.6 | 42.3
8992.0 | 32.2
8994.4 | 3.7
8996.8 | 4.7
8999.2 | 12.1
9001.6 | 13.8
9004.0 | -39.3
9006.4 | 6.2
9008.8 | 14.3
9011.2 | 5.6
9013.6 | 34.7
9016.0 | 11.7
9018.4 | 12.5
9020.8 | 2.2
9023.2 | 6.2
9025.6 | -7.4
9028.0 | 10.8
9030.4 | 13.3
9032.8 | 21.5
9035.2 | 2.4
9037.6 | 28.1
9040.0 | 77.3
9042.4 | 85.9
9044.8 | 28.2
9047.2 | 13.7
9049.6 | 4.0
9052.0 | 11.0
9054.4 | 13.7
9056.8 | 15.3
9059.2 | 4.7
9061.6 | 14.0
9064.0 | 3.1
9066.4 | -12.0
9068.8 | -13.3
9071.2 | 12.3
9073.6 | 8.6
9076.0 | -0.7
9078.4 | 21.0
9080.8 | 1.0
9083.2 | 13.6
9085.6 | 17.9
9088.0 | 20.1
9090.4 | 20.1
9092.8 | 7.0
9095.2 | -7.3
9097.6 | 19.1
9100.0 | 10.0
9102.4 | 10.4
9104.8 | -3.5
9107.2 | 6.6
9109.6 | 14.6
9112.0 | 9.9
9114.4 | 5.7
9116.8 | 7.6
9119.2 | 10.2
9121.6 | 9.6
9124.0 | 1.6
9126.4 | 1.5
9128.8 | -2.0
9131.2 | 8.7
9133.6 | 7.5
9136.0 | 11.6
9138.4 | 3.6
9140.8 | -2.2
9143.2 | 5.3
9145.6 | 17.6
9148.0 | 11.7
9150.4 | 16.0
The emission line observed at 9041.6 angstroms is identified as Hgamma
